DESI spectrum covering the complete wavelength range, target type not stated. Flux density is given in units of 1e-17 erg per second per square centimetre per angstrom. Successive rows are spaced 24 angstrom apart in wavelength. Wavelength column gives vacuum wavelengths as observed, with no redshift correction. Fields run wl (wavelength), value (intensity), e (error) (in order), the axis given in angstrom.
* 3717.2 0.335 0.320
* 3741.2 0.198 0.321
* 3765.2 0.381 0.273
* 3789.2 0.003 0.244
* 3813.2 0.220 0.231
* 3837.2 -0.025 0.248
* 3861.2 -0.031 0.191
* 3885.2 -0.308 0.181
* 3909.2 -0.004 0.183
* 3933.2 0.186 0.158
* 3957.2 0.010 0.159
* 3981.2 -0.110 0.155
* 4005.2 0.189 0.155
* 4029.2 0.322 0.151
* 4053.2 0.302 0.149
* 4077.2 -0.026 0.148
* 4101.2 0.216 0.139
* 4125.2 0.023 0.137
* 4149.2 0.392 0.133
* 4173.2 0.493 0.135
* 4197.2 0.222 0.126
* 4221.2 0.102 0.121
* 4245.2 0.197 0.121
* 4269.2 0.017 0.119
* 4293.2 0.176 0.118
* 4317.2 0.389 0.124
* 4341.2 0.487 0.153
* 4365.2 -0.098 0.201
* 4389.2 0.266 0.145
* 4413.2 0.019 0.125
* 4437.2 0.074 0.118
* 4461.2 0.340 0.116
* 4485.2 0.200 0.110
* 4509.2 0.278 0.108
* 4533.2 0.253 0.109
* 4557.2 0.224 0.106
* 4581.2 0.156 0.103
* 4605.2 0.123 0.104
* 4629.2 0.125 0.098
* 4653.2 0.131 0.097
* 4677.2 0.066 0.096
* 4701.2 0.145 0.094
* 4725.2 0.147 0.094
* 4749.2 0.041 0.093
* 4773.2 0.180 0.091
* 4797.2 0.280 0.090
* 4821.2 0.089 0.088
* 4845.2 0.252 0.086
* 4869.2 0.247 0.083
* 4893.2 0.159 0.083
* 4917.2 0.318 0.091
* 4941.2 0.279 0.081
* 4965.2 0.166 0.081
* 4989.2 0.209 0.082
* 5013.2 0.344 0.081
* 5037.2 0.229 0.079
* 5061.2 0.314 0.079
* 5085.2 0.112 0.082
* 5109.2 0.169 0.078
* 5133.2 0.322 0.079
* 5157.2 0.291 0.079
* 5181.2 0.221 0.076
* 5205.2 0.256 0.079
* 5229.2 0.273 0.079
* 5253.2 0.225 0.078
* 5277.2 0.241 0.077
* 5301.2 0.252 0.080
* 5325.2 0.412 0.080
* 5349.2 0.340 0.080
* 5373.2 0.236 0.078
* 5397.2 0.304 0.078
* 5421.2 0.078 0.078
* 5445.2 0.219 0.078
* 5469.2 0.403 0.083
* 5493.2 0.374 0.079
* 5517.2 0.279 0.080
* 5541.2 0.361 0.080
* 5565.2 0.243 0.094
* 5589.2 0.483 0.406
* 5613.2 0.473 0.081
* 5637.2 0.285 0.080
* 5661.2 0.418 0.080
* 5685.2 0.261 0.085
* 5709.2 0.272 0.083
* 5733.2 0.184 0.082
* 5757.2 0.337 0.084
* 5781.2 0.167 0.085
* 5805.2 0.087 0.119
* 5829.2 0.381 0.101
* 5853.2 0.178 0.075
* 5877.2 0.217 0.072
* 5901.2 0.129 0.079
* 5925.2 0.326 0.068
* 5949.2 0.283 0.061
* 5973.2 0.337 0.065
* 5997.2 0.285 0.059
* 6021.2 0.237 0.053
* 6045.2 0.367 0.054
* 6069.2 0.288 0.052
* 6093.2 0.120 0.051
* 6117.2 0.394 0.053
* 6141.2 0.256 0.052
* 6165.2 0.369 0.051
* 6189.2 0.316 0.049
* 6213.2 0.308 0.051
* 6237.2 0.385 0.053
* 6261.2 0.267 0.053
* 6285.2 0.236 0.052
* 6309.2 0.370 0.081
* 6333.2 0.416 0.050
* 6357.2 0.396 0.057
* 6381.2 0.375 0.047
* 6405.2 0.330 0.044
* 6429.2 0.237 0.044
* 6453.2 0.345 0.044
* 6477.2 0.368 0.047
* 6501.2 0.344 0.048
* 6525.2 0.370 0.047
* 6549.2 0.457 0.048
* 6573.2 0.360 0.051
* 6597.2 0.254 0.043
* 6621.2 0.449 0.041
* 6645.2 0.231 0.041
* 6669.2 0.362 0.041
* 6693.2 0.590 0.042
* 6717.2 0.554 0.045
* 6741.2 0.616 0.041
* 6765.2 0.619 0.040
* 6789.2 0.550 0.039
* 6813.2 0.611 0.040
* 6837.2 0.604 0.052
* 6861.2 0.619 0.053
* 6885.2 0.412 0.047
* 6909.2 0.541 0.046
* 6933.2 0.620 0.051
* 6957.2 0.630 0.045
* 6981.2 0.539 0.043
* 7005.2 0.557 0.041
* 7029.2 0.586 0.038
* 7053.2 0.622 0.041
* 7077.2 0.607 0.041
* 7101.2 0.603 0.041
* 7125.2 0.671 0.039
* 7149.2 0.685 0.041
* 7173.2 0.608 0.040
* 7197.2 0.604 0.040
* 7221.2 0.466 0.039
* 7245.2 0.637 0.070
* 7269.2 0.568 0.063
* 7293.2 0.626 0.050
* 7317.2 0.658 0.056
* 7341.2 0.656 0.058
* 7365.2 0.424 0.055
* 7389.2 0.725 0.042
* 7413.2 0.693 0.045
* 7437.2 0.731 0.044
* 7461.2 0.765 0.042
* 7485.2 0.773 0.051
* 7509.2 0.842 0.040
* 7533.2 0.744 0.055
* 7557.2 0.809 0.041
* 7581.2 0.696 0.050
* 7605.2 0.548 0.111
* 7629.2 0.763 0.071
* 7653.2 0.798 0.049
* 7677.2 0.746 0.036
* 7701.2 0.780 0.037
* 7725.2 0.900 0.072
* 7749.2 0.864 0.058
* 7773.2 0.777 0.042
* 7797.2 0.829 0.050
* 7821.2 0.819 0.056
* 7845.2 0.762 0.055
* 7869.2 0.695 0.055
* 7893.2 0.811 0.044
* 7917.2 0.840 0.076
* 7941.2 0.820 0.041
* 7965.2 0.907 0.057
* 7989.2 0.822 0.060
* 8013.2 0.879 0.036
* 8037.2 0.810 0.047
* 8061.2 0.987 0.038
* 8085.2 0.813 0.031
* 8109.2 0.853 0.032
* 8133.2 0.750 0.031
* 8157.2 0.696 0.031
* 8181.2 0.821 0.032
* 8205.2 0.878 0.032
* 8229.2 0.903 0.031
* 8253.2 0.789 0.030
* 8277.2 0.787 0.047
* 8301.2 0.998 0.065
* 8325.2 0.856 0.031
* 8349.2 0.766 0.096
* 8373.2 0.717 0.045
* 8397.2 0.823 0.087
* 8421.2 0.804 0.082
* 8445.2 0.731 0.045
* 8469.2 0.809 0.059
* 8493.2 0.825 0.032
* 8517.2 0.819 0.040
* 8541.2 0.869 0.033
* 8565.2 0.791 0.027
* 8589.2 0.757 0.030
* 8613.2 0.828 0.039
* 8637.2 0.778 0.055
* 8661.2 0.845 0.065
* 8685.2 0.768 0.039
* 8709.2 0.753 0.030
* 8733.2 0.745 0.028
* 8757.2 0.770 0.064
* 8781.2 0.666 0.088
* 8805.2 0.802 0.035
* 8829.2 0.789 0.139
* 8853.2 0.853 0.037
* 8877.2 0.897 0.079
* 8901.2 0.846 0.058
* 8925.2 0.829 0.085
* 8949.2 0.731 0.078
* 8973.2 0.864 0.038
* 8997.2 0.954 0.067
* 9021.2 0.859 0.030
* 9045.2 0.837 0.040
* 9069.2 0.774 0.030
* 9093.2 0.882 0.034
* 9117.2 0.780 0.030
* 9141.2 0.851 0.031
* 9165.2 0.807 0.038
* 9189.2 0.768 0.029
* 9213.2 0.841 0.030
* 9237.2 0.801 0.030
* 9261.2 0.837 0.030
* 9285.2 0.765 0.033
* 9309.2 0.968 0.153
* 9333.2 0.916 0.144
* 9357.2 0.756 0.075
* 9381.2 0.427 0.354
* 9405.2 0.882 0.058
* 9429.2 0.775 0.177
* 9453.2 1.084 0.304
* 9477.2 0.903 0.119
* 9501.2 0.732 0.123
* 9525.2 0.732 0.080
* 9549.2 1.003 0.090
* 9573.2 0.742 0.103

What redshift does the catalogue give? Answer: 0.676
